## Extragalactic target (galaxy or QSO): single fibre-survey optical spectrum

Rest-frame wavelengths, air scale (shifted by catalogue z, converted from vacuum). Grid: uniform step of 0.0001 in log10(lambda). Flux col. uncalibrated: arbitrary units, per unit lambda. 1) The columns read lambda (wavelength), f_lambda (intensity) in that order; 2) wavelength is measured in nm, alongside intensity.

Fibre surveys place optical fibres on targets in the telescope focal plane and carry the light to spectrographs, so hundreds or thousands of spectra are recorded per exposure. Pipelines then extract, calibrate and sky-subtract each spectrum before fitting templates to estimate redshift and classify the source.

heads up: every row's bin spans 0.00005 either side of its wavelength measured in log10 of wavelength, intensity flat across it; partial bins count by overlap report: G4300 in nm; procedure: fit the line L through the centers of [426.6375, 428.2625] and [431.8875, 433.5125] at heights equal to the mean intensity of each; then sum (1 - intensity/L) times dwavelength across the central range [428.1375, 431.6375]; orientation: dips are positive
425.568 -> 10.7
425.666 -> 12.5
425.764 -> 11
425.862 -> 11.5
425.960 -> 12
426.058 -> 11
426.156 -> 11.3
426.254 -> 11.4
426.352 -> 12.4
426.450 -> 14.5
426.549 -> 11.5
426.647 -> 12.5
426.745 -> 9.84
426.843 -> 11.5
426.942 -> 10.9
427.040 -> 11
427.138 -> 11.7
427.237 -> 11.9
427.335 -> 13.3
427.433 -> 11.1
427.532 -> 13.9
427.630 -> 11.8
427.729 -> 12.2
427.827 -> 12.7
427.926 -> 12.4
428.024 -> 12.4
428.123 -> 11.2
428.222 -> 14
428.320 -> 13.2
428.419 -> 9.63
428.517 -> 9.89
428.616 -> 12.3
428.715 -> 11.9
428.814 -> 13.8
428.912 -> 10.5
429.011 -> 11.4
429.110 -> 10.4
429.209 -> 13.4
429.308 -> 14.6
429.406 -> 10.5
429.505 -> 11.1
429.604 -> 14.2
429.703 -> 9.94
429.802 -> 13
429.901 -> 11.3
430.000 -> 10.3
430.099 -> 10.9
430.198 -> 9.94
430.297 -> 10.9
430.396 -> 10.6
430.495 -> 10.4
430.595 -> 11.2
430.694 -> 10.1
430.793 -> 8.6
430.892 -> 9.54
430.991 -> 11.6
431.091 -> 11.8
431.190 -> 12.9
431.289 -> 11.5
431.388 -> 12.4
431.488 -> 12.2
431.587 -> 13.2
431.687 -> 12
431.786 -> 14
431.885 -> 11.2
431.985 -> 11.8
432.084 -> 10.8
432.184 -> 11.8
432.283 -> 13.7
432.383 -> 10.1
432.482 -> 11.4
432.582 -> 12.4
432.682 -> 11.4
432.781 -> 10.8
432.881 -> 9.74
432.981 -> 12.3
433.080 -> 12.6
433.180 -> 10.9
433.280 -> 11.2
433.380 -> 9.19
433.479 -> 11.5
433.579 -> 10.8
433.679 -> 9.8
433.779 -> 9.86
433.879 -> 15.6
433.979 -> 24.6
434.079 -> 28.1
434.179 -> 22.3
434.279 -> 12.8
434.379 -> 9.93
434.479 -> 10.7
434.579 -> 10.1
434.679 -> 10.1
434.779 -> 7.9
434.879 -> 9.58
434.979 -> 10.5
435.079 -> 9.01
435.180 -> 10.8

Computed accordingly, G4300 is 0.05 nm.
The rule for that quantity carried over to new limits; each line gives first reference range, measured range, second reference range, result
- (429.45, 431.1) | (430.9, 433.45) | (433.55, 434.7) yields 0.207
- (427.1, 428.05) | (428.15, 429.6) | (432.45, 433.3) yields 0.019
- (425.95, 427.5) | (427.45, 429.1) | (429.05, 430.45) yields -0.055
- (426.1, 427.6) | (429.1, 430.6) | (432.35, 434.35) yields 0.134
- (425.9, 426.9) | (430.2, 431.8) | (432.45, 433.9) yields 0.008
